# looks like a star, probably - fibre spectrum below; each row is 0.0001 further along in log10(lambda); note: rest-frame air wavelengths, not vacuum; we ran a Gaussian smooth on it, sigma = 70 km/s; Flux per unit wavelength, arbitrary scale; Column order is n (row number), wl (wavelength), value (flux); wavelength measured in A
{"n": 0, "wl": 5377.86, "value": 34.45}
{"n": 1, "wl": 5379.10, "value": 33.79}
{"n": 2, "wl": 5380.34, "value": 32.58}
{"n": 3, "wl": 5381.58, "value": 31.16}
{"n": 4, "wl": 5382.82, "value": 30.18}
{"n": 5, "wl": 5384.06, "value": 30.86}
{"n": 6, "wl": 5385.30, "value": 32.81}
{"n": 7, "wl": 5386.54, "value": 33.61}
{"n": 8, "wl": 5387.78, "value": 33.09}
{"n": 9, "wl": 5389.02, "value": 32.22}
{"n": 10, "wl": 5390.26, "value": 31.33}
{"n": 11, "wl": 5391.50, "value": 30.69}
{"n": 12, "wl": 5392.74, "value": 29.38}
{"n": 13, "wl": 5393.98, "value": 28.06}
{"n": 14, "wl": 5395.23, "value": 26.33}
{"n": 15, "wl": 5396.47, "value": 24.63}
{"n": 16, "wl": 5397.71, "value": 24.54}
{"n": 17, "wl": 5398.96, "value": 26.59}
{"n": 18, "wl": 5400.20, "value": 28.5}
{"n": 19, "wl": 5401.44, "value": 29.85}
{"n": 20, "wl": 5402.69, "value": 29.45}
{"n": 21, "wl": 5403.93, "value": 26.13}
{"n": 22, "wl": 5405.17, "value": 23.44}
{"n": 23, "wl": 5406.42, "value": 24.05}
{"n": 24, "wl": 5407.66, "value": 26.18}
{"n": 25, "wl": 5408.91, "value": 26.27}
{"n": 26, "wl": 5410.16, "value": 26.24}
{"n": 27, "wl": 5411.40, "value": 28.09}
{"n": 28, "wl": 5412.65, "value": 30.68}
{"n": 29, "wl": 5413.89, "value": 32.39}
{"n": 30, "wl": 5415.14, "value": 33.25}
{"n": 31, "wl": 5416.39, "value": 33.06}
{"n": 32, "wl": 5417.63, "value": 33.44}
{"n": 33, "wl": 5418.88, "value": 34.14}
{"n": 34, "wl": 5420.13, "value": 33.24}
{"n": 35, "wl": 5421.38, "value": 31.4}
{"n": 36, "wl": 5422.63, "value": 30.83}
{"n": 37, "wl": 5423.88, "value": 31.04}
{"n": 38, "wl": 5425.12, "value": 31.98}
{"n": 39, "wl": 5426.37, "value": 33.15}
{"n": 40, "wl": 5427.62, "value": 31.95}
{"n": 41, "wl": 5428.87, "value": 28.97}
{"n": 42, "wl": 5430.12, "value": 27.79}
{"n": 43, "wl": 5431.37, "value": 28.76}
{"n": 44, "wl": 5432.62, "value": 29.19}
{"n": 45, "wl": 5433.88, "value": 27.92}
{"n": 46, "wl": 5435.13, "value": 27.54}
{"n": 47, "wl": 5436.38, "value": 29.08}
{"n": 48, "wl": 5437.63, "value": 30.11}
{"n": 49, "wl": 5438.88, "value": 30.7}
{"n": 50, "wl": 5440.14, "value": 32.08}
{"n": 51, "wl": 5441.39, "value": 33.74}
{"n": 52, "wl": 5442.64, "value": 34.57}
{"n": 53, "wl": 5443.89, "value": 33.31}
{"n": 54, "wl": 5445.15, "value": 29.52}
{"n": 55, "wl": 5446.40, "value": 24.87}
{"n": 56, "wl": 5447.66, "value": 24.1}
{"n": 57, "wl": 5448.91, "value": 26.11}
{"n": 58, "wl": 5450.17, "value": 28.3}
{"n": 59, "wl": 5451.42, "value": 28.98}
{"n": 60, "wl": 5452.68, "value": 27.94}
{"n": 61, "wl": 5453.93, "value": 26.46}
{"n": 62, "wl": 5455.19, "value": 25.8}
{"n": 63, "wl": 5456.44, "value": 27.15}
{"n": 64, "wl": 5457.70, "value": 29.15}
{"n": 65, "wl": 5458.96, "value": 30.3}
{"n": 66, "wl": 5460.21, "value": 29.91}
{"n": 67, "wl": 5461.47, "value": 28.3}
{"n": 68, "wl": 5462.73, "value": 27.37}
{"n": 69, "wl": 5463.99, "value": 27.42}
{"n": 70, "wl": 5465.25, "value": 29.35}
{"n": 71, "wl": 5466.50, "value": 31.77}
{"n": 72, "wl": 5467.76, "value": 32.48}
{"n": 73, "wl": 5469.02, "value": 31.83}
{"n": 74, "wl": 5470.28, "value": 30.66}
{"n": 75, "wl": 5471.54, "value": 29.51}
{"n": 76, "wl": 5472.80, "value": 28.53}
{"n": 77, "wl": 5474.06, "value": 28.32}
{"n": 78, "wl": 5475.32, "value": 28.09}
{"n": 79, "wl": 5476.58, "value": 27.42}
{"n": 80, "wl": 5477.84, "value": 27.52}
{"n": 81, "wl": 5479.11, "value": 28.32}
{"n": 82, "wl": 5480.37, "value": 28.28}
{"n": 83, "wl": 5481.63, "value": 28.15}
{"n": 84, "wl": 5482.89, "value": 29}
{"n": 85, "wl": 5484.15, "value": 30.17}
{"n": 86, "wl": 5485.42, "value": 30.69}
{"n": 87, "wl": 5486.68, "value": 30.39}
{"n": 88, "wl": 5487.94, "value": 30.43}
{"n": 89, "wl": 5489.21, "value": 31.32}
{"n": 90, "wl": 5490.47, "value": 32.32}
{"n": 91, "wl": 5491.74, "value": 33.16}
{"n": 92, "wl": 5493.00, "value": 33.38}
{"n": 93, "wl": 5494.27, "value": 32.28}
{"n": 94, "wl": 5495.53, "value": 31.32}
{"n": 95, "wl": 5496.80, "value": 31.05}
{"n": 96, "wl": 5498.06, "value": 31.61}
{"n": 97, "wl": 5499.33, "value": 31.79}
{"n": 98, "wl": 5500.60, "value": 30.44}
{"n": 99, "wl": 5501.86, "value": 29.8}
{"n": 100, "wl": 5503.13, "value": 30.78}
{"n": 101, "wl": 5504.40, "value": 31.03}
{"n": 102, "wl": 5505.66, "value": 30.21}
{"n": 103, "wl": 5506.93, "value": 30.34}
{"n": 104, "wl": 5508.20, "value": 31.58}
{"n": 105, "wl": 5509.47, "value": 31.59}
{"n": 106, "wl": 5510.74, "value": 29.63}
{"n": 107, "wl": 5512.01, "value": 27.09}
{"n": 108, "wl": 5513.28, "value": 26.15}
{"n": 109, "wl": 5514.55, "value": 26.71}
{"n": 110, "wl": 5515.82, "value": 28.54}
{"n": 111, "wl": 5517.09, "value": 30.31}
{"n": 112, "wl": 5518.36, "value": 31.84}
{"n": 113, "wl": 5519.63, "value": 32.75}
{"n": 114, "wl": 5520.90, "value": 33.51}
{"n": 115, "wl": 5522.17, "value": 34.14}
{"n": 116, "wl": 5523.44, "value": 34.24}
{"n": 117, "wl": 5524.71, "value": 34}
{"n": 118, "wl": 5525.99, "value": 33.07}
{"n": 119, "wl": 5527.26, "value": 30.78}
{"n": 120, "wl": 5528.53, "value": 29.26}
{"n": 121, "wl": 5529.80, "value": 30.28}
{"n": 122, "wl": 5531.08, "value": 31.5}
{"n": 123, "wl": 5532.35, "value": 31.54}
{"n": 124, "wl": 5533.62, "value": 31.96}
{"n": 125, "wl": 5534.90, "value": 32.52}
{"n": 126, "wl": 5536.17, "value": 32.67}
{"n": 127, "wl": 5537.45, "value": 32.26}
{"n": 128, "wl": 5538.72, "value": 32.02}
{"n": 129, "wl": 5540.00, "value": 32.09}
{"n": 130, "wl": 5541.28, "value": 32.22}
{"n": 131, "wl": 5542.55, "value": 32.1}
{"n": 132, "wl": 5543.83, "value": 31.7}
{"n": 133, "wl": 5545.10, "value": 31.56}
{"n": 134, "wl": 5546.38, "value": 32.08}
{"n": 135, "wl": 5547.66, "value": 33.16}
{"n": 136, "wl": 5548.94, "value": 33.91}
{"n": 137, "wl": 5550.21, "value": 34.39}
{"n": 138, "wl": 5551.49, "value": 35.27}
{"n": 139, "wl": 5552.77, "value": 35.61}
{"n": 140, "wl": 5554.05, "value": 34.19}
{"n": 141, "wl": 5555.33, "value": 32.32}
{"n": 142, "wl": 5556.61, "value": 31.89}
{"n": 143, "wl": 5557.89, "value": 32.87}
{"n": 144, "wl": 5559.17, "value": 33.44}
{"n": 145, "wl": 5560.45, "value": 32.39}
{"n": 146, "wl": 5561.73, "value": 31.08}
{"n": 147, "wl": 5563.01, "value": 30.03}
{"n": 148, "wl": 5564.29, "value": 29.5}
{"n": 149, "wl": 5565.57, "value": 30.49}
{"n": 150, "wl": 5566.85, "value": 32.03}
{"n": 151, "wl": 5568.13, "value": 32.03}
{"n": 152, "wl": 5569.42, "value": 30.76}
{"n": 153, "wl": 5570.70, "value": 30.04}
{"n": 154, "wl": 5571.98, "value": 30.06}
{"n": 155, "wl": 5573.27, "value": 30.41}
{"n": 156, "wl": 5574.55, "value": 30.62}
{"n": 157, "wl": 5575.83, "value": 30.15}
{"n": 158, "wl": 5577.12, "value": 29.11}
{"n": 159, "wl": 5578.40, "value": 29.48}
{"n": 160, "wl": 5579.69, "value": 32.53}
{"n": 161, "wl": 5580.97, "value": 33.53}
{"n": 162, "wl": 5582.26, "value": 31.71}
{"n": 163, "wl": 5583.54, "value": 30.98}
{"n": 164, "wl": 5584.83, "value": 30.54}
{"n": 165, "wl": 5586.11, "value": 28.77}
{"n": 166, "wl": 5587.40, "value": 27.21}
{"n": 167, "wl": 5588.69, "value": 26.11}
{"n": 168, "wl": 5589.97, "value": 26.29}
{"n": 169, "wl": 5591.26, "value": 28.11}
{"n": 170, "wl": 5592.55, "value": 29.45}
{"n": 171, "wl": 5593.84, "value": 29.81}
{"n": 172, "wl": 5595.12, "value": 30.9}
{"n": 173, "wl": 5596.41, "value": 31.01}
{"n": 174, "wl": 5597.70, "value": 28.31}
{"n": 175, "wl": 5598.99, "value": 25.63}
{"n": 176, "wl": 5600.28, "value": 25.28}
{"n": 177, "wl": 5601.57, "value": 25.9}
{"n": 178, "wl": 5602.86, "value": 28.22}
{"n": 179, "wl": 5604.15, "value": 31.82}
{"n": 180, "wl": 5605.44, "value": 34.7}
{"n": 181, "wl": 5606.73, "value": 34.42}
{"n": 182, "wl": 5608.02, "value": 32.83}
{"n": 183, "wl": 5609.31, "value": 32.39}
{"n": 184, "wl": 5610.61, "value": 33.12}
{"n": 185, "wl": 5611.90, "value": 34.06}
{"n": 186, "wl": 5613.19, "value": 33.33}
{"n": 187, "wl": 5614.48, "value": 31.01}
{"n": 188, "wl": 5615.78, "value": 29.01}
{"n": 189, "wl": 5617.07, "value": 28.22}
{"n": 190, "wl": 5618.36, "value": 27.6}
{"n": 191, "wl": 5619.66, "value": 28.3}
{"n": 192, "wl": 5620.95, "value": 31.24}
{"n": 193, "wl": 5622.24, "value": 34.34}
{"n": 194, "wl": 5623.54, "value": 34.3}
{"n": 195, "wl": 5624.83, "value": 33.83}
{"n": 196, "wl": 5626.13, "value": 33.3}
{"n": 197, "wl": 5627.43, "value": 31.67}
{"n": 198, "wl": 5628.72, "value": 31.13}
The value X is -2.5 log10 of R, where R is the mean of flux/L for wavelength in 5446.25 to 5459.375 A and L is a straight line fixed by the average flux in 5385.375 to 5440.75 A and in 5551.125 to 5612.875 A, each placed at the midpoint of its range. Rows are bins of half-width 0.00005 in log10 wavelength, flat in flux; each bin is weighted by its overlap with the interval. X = 0.10 mag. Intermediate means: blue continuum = 29.6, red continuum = 30.8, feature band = 27.2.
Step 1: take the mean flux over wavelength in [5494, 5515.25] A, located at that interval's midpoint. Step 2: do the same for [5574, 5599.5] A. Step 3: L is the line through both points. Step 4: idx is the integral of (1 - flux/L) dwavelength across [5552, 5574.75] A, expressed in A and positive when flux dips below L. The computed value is -1.5 A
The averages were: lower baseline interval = 30.2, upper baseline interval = 29.5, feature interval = 31.7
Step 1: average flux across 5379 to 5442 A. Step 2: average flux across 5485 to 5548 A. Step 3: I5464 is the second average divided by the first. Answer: 1.0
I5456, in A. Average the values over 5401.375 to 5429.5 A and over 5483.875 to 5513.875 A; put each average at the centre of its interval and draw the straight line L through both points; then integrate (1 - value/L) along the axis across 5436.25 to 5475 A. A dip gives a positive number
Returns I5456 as 1.4 A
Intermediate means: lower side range 30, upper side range 30.8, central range 29.3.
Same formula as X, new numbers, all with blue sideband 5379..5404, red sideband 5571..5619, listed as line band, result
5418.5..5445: -0.04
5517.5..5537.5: -0.08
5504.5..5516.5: 0.03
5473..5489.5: 0.03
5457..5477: 0.02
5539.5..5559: -0.10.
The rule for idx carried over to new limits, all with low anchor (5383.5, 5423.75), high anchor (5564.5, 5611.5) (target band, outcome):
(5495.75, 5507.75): -0.4 A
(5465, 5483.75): 0.3 A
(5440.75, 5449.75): 0.1 A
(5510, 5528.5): -0.6 A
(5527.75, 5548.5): -1.3 A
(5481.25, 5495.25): -0.6 A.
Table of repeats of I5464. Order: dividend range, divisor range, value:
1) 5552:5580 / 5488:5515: 1.02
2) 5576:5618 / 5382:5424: 1.02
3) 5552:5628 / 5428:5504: 1.04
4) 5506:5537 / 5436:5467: 1.07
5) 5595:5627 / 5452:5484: 1.07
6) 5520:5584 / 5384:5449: 1.08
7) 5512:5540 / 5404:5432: 1.05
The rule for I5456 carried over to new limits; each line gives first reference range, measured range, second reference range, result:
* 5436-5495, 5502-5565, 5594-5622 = -3.7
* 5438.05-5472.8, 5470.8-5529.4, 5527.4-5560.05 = 0.9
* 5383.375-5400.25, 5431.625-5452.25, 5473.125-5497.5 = 0.3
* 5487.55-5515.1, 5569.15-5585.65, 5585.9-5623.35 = -0.3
